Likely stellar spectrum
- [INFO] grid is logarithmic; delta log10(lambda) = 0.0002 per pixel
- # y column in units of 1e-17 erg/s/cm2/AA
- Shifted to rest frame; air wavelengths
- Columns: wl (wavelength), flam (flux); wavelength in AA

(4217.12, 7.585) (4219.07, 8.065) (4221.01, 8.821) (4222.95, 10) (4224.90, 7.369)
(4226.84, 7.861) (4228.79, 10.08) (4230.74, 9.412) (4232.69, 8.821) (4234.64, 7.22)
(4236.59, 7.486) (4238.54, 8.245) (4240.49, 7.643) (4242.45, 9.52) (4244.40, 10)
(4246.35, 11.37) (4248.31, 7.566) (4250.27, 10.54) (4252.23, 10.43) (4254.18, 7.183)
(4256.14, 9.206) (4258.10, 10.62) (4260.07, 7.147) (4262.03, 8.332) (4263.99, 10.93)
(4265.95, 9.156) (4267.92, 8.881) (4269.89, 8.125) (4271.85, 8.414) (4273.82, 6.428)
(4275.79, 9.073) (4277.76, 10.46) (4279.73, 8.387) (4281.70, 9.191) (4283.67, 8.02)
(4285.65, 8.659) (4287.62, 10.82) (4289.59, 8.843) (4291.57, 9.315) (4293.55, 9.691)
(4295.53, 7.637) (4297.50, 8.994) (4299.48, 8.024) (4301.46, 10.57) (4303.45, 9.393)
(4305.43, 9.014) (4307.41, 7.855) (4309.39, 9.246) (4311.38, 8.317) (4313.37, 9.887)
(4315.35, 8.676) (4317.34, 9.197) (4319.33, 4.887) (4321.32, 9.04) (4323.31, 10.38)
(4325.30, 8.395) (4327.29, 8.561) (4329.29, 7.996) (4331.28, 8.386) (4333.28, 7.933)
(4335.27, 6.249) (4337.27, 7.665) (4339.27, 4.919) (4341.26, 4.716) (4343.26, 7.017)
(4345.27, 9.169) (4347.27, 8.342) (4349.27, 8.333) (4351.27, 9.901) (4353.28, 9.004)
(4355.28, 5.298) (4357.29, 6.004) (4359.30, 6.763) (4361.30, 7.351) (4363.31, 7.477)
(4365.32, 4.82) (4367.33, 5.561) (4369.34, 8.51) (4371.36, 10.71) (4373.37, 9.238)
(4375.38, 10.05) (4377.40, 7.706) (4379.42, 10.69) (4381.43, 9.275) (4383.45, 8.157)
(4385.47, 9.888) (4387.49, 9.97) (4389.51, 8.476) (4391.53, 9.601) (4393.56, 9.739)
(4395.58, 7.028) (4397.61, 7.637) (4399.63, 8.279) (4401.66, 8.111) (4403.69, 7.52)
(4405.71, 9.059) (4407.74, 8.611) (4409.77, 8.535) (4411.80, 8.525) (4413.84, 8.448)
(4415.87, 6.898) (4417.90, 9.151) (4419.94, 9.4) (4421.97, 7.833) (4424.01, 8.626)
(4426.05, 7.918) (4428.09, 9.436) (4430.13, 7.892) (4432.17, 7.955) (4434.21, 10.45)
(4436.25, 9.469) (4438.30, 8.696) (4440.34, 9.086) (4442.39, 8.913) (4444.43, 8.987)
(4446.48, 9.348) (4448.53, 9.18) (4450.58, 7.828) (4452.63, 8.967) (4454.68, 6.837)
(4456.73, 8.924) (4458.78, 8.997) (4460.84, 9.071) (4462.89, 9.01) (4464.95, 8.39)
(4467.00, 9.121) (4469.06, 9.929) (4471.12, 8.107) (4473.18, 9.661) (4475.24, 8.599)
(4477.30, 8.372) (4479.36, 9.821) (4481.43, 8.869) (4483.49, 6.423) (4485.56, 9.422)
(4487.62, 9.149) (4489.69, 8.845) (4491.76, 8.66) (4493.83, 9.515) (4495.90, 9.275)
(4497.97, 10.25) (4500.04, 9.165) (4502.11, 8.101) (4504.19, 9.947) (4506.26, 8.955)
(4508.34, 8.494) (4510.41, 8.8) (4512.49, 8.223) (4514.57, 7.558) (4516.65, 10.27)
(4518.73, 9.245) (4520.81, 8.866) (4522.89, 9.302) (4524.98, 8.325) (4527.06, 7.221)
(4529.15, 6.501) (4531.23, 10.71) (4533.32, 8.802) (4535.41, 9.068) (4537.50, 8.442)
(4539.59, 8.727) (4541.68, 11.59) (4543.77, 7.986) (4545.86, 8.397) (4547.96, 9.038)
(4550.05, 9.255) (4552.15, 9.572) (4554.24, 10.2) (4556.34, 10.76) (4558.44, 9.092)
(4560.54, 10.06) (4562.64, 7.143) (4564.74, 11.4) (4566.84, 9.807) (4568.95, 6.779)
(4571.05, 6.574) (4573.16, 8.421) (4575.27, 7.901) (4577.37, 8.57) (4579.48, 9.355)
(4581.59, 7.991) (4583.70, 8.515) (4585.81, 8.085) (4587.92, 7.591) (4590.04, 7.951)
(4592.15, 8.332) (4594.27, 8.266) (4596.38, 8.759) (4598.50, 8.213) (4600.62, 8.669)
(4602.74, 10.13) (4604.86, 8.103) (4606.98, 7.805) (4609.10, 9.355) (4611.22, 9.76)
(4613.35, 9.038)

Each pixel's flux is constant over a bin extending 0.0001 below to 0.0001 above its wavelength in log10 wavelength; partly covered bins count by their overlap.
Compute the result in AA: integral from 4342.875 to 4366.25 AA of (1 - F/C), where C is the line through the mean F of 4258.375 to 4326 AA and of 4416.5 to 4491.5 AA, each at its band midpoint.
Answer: 3.5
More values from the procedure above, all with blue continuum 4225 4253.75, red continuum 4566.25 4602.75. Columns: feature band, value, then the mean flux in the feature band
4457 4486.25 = -1.2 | 8.84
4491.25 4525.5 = -2.5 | 9.01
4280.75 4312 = -0.6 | 8.98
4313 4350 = 3.8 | 7.84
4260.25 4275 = 0.6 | 8.54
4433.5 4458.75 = -1.0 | 8.88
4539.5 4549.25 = -1.0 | 9.2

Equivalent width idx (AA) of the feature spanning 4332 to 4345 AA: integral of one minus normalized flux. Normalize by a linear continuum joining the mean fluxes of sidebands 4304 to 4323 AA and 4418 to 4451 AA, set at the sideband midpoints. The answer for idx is 3.0 AA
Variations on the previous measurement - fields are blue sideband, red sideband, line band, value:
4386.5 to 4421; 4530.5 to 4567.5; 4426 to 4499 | 0.1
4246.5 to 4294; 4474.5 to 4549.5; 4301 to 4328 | 0.6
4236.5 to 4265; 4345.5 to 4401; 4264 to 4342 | 2.7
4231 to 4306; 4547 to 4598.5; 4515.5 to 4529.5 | 0.2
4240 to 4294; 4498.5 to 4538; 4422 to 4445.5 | 0.1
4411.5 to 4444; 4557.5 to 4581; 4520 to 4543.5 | -0.5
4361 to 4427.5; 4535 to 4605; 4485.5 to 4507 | -1.4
